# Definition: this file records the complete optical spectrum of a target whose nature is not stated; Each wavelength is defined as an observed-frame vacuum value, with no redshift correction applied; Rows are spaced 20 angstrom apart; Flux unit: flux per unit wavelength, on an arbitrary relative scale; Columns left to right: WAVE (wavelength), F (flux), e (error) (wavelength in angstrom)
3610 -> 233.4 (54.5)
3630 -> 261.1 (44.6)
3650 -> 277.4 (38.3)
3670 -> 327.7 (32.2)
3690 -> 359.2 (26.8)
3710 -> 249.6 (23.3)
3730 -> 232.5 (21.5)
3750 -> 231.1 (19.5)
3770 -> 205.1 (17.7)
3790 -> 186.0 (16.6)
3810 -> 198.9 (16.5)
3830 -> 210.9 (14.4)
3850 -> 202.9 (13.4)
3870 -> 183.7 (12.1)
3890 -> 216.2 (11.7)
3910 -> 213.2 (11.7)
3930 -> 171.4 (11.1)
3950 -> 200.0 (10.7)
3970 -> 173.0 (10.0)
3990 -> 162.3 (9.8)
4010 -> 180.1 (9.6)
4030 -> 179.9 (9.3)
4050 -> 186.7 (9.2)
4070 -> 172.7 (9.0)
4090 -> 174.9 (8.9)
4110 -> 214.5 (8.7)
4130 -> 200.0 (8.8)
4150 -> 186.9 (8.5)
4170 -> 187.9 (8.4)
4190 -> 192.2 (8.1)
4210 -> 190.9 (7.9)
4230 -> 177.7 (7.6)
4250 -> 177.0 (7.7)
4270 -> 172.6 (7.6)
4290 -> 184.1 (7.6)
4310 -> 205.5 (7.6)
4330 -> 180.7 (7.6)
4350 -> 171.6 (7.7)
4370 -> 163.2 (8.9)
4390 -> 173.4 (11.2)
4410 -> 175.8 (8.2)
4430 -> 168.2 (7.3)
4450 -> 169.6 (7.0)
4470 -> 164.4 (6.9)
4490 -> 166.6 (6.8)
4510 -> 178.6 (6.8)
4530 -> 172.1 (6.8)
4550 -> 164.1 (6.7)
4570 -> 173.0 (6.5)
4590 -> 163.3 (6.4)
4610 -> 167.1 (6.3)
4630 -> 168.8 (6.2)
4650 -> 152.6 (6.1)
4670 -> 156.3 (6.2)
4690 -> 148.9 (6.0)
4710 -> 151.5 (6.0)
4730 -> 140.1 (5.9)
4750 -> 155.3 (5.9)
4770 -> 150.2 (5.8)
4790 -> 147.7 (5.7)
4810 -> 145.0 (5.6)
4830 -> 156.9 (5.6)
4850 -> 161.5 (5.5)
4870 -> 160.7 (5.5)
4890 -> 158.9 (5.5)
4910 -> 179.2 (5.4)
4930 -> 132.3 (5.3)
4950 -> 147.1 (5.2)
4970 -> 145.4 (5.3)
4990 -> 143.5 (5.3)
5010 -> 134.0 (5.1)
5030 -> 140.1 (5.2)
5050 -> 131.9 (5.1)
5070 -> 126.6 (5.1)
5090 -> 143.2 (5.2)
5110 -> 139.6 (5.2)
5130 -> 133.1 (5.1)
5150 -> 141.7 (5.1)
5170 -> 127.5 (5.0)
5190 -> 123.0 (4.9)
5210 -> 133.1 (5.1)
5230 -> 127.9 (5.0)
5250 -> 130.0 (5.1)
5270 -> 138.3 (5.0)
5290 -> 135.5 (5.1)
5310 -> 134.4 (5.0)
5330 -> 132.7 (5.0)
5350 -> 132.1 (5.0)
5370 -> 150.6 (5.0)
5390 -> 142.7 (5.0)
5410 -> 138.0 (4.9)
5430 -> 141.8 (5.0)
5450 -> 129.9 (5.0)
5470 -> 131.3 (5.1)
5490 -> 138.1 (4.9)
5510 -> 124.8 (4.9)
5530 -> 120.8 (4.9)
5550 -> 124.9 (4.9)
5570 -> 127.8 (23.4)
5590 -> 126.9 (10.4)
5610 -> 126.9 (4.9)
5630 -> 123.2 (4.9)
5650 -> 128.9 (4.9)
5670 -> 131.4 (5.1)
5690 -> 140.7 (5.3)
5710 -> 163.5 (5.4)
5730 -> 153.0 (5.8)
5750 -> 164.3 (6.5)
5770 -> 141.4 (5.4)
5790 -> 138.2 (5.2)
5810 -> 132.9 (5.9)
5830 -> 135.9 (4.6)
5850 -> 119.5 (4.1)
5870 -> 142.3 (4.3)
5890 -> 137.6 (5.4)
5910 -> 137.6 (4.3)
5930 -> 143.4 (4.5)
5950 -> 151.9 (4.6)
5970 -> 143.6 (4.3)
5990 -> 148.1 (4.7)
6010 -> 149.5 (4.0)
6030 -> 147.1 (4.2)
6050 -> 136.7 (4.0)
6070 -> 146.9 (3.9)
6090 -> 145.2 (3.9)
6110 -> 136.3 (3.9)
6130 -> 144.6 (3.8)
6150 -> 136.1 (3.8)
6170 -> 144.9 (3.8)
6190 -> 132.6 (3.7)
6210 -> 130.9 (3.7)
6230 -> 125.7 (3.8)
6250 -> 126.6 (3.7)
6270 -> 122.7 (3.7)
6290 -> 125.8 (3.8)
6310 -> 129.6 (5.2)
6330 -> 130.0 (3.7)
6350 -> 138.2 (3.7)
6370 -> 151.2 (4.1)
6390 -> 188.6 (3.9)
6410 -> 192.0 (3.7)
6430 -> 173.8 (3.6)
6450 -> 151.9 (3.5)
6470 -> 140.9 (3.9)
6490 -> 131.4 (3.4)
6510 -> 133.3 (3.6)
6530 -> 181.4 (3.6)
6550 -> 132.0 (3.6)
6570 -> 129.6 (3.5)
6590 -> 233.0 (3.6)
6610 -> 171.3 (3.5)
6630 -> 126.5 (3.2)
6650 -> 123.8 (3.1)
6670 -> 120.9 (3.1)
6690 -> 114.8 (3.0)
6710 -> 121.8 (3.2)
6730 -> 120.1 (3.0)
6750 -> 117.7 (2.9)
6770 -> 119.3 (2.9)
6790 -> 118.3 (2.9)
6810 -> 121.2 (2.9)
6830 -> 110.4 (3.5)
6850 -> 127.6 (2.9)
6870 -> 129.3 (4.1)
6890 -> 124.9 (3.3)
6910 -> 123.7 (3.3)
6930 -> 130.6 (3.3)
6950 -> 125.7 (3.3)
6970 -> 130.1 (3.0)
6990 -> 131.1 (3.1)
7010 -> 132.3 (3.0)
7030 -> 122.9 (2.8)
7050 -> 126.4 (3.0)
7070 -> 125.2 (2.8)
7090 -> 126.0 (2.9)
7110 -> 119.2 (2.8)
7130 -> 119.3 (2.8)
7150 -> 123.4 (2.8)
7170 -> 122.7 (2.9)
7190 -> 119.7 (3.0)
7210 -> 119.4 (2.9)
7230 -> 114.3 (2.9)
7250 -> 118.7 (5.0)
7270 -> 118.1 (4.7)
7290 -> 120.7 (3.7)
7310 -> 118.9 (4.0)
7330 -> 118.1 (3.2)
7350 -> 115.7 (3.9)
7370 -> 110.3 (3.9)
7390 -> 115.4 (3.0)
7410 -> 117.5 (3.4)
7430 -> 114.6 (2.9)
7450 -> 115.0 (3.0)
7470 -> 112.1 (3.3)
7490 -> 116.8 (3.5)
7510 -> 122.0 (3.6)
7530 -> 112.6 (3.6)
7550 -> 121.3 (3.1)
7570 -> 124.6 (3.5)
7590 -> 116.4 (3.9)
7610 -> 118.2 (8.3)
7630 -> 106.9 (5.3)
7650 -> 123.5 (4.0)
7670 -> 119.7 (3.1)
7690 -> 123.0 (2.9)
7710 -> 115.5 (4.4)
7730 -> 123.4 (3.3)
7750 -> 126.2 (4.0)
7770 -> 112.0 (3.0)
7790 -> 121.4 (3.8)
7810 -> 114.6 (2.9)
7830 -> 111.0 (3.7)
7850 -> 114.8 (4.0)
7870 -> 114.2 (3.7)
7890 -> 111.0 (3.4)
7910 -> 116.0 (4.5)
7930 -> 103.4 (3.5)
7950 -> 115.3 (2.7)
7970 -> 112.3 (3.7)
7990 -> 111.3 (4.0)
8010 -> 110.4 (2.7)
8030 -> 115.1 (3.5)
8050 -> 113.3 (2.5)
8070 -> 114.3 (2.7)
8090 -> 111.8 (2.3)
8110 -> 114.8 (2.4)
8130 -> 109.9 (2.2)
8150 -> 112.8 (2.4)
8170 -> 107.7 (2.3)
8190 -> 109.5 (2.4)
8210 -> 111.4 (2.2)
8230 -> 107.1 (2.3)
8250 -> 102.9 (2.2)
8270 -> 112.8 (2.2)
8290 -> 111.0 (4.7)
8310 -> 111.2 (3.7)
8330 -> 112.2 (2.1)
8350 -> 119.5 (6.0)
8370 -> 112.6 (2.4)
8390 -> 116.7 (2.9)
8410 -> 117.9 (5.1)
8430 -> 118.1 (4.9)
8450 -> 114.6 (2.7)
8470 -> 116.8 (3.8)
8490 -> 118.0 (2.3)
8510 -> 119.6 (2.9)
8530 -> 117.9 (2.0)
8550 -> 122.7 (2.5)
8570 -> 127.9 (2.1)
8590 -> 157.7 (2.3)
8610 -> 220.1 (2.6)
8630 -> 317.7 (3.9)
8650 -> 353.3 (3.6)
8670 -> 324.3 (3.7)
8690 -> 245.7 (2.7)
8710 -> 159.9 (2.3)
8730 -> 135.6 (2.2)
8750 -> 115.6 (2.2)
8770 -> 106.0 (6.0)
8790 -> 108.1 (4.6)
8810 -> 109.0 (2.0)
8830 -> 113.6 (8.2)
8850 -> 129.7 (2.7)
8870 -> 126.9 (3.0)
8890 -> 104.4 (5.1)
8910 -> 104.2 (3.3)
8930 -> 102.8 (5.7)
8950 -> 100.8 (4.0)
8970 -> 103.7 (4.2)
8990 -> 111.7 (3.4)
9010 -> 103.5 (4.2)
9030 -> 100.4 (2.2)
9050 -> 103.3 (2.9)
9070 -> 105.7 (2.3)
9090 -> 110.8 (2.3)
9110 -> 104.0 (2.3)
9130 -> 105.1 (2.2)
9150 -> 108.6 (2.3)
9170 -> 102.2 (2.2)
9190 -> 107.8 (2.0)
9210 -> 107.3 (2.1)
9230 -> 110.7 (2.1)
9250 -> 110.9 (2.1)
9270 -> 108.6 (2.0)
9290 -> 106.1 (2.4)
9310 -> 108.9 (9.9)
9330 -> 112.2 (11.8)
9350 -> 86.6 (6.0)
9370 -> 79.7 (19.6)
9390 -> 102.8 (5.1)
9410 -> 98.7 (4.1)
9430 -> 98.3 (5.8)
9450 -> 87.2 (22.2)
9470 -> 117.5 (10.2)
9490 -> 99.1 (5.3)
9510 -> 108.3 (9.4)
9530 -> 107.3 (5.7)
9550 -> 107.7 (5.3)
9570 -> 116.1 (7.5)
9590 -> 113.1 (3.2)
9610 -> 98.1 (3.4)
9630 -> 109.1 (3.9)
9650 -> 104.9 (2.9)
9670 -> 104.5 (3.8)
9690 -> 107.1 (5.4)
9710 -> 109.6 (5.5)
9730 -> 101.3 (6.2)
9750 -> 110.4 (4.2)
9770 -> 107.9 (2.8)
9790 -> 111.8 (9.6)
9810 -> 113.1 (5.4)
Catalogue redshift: 0.32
